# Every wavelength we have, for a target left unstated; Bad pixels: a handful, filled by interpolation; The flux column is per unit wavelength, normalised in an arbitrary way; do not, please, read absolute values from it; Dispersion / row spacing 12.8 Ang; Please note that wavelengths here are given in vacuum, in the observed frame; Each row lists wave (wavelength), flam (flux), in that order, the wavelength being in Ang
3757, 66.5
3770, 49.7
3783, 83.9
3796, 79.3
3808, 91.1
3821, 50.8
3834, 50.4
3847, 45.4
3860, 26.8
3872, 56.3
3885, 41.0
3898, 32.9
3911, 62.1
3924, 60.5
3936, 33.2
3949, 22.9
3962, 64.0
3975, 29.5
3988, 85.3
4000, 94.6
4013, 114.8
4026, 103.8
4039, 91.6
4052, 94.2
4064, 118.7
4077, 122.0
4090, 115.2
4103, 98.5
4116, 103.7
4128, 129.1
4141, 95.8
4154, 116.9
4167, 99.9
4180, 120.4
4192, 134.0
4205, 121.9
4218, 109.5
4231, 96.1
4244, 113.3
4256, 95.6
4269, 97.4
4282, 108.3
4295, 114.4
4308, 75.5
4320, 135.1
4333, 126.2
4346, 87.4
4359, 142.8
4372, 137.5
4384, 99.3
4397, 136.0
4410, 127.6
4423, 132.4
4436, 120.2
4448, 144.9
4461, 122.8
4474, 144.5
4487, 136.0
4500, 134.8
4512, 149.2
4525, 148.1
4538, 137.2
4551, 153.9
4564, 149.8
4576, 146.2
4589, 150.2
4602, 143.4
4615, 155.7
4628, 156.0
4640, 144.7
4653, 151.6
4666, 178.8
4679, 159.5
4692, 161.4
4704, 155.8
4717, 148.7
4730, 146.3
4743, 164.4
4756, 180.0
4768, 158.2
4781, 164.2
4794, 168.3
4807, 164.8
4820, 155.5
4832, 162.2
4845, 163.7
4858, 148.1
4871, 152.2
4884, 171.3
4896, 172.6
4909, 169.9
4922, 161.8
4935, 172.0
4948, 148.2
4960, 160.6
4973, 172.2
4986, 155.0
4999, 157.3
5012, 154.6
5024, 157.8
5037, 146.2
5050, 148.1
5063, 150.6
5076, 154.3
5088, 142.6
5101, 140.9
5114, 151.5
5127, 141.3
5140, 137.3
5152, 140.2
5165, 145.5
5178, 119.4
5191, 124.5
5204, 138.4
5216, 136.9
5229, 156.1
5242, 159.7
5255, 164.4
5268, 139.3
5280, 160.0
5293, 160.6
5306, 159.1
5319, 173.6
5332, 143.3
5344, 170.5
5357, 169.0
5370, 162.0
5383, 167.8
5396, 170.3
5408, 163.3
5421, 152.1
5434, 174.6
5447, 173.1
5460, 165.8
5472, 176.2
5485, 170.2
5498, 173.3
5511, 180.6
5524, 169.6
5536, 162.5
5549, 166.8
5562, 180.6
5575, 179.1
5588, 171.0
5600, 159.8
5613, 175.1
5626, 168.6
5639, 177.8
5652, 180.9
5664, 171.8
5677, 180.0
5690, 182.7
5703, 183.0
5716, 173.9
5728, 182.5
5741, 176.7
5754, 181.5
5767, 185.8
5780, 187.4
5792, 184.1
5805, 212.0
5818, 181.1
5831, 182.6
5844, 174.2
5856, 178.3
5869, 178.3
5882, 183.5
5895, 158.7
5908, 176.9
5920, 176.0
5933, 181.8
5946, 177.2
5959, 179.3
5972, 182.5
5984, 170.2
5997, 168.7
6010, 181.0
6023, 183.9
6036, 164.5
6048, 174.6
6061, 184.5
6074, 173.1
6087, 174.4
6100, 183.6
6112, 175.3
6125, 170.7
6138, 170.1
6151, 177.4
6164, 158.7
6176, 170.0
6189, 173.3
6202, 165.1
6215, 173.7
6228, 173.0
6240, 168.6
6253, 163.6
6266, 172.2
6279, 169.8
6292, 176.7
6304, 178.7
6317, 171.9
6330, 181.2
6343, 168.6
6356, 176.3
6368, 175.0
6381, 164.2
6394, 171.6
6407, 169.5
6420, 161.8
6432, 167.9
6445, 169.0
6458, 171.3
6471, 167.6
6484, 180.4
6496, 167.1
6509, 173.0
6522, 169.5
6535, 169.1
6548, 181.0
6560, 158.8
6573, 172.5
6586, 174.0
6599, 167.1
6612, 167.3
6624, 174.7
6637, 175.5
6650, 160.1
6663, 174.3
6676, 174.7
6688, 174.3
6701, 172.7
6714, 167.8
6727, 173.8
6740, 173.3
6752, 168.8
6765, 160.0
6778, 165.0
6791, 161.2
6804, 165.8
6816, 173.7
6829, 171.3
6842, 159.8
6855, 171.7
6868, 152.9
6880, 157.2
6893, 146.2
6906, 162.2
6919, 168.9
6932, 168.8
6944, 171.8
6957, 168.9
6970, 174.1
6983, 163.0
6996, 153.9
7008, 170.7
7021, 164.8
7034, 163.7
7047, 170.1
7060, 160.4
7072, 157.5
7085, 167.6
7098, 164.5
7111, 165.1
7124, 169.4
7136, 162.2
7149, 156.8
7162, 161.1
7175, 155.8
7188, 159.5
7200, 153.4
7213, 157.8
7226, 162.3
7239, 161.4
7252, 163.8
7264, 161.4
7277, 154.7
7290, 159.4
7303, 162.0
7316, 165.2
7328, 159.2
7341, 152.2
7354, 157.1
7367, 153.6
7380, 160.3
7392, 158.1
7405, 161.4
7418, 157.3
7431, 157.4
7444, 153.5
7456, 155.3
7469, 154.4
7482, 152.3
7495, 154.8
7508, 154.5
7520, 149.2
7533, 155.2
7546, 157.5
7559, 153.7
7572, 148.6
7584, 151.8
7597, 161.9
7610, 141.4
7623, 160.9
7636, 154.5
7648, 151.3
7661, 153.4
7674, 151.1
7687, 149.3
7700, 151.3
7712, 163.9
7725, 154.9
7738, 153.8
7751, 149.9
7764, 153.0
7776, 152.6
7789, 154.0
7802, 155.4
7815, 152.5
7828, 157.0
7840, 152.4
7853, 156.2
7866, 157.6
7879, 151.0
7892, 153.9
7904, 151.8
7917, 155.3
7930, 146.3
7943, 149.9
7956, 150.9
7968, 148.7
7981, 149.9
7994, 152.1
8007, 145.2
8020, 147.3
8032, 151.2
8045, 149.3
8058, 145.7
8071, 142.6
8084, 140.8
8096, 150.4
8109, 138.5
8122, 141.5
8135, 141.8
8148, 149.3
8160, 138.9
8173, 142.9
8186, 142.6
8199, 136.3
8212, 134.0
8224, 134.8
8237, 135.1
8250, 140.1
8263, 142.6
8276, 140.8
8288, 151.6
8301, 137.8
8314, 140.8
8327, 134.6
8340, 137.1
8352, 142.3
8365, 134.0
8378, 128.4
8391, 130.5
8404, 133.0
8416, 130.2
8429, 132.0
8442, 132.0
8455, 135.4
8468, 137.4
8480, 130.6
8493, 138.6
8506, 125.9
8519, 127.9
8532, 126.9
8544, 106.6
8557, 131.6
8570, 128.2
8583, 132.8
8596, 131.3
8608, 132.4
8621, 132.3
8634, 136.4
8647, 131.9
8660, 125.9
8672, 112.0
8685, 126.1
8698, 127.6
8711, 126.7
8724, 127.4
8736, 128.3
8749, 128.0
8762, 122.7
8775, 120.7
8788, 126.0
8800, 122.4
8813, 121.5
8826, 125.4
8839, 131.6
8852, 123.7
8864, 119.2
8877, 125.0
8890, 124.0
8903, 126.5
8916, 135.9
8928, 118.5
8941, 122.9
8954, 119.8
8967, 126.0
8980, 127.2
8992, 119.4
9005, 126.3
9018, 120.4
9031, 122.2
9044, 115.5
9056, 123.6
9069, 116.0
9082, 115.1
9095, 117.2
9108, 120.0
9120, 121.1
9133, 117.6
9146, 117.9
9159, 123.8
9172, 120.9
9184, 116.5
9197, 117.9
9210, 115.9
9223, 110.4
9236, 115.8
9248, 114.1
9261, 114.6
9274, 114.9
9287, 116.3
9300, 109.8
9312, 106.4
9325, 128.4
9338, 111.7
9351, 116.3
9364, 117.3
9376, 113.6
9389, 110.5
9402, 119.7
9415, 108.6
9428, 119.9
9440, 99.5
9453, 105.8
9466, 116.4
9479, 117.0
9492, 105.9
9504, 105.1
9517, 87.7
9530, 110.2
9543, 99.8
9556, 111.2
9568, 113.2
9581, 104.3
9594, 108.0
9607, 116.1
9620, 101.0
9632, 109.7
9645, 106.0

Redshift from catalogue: 0.000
